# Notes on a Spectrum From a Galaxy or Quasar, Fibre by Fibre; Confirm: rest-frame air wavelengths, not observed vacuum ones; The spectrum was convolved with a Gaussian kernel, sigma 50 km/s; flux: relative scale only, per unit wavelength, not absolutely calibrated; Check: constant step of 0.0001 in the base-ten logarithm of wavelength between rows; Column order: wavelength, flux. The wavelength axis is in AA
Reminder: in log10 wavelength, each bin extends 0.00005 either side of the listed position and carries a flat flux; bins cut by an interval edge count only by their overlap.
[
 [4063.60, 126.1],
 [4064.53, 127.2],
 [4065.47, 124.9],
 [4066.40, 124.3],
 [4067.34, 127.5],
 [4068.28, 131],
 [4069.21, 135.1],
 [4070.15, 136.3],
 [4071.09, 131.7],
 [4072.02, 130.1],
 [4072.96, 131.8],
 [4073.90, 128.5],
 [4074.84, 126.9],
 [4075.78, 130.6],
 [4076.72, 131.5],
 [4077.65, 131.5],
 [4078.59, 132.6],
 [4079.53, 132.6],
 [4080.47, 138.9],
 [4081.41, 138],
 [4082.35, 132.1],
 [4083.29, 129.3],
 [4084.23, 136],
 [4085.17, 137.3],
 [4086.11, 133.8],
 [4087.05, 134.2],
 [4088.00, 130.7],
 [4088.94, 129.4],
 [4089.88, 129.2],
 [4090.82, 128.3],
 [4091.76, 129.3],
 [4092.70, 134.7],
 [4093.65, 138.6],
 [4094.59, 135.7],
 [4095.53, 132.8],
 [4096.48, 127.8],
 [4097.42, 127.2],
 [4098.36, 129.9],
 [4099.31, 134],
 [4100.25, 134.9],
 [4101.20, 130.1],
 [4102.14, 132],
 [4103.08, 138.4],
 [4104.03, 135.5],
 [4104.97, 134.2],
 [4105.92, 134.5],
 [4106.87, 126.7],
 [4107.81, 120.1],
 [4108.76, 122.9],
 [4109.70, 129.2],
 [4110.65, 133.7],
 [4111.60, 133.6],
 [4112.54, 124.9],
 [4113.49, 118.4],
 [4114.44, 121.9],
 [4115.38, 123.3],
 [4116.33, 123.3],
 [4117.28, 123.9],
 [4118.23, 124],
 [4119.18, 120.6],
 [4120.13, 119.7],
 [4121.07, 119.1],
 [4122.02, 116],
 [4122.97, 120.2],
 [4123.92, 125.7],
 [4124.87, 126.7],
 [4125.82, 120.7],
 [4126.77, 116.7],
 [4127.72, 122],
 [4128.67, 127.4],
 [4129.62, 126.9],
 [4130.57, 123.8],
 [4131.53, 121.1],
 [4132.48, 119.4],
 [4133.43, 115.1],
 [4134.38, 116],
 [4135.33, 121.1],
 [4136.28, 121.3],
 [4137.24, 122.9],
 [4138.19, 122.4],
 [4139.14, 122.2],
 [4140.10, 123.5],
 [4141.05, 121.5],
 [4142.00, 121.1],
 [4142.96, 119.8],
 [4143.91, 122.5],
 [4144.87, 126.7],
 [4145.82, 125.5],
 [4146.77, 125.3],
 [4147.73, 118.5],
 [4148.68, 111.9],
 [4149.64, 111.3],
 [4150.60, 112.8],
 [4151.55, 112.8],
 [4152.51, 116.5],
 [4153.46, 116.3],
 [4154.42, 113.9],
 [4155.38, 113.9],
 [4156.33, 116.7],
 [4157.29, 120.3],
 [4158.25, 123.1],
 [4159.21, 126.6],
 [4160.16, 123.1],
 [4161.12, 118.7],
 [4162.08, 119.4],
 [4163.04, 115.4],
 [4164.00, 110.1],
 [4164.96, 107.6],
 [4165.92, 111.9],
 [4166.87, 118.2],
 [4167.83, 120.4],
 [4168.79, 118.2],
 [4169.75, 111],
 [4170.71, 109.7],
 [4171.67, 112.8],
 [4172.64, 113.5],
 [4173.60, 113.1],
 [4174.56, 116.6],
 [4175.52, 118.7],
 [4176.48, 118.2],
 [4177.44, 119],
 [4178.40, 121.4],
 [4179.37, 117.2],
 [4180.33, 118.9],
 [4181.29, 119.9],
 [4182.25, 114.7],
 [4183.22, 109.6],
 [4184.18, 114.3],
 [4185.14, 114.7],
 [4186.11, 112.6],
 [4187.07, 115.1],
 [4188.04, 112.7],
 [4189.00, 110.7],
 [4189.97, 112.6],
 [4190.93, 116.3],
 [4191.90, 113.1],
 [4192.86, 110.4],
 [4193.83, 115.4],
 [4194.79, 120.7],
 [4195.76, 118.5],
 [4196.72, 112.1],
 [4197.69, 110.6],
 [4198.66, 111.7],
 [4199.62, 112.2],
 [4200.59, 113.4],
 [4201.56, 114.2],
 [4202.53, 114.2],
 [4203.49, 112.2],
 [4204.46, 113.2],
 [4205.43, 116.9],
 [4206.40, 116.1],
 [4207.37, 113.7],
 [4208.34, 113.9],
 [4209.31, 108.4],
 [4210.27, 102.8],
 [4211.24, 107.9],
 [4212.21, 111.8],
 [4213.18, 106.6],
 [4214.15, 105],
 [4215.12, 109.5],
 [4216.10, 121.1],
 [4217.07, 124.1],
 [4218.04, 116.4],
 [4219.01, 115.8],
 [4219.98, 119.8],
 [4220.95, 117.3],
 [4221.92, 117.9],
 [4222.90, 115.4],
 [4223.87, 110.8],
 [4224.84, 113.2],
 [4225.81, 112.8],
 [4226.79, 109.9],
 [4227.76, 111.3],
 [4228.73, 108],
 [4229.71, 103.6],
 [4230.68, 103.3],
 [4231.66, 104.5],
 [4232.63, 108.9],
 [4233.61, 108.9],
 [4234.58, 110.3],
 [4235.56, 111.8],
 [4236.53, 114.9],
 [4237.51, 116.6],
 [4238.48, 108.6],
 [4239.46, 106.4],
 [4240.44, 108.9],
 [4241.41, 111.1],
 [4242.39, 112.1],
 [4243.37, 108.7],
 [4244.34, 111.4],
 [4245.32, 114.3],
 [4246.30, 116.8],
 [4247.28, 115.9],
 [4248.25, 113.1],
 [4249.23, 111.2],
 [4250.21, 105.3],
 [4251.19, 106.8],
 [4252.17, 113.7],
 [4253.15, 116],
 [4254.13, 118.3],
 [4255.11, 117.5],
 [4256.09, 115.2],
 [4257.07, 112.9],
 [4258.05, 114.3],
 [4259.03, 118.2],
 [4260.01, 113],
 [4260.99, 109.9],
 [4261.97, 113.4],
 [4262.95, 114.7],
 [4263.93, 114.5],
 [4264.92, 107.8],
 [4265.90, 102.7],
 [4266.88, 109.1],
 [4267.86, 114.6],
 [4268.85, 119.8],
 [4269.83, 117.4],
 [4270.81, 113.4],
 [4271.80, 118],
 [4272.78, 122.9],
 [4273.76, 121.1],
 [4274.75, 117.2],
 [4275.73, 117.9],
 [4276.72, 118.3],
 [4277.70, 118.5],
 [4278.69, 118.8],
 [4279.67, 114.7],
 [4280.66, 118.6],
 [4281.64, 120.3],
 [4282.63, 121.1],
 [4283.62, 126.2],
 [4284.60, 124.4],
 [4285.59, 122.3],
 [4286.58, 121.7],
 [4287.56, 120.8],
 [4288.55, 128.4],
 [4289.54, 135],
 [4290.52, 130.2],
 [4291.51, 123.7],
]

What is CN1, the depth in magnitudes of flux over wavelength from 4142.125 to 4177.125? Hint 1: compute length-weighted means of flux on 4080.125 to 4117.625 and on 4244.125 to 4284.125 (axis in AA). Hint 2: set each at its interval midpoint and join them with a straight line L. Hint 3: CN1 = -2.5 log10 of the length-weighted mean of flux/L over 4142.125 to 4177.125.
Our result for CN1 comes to 0.07 mag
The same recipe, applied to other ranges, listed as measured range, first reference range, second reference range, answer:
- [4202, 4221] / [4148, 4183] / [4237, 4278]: 0.02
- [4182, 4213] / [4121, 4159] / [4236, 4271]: 0.03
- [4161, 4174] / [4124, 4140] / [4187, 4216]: 0.03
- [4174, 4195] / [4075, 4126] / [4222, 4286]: 0.05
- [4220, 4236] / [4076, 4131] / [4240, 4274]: 0.05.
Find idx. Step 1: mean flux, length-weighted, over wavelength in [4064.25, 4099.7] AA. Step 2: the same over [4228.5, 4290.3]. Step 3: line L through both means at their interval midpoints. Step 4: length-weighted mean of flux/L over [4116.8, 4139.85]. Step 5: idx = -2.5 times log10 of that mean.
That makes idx 0.050 mag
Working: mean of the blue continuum 132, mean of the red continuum 115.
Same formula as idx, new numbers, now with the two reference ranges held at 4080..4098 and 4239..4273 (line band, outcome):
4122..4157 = 0.06 mag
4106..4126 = 0.05 mag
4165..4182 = 0.06 mag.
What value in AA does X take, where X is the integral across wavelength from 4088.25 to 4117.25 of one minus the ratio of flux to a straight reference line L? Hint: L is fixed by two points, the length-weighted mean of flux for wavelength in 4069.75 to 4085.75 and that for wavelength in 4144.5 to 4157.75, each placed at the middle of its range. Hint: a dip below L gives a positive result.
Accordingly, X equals -0.5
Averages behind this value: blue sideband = 133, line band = 130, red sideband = 117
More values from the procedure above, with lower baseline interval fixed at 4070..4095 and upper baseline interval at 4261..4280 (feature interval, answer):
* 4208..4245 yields 2.5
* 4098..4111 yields -0.1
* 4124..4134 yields 0.5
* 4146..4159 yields 1.0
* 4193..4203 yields 0.6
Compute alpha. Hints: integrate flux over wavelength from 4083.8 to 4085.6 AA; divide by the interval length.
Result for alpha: 137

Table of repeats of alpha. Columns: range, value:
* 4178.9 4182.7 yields 118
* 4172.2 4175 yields 114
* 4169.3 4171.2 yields 110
